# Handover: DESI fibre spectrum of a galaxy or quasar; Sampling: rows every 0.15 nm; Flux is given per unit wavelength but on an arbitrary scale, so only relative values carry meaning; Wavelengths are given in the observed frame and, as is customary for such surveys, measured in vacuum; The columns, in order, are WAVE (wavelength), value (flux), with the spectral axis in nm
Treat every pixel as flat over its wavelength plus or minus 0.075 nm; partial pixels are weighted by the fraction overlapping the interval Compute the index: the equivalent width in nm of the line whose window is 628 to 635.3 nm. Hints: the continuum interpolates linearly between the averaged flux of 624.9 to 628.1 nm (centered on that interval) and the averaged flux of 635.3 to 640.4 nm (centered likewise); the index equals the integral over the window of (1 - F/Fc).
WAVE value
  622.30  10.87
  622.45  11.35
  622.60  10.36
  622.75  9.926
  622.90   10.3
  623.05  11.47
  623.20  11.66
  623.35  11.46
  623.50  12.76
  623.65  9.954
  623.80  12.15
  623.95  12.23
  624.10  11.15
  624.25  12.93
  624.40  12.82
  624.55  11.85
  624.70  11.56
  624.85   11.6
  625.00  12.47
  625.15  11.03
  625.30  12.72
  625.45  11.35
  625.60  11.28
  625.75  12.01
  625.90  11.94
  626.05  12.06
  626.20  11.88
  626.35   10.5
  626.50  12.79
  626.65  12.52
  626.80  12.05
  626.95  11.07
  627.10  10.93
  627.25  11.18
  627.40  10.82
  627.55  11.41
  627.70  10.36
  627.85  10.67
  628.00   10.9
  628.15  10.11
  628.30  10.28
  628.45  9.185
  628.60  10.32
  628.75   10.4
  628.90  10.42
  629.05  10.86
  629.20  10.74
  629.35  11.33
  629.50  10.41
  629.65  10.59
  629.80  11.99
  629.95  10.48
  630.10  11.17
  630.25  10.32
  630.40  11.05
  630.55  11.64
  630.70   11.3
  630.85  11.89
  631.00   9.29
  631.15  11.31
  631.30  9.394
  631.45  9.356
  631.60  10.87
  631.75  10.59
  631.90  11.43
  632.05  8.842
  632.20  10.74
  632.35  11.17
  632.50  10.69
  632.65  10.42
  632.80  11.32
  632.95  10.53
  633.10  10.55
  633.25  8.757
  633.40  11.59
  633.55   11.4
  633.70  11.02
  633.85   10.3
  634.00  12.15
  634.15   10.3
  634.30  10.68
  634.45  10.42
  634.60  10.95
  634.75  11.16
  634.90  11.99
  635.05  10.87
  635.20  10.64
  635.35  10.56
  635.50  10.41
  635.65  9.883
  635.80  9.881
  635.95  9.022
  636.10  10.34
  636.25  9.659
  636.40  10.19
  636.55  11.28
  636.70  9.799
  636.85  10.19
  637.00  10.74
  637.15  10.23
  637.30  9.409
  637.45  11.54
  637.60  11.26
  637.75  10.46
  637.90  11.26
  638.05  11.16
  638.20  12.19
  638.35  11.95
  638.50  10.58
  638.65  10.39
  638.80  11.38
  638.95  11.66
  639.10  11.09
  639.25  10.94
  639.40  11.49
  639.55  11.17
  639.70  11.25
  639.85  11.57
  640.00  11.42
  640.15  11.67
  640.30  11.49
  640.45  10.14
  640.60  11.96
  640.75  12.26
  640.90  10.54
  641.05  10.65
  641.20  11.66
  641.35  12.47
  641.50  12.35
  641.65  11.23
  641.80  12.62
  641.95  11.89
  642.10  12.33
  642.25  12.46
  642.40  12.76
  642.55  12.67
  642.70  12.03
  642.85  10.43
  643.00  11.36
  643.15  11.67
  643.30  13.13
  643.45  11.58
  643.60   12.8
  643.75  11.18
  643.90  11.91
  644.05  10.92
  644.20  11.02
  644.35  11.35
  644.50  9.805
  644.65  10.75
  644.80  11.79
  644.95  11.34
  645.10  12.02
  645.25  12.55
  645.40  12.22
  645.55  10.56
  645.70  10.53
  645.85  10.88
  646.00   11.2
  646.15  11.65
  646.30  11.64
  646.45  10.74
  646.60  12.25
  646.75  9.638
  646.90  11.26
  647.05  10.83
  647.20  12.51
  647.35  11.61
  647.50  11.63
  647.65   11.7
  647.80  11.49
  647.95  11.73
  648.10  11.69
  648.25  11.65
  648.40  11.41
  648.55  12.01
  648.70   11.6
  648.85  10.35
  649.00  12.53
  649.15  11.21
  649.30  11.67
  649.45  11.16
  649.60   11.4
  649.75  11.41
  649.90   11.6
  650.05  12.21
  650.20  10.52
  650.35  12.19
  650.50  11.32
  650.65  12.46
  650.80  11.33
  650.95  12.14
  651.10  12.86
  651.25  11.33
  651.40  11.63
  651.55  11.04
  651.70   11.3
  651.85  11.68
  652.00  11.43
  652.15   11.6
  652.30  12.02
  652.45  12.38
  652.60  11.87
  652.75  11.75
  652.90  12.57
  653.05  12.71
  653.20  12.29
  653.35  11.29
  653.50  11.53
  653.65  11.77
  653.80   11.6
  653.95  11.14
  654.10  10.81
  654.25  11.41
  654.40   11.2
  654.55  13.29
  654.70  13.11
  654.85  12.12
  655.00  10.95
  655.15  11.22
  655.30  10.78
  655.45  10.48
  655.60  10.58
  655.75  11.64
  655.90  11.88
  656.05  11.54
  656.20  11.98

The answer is 0.32 nm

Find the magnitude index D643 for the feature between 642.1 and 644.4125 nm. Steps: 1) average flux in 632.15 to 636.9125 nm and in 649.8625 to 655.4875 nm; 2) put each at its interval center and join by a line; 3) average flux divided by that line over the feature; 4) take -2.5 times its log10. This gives -0.07 mag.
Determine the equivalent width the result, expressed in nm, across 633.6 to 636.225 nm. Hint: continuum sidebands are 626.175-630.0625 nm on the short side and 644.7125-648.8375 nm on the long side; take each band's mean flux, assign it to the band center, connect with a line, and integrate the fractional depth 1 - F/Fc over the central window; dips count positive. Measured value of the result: 0.12 nm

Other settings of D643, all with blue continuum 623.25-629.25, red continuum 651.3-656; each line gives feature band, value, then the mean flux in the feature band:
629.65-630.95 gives 0.02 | 11.2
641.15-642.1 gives -0.05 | 12.1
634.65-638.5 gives 0.08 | 10.6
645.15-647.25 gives 0.02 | 11.3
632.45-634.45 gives 0.07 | 10.7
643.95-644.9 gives 0.06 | 11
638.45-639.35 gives 0.04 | 11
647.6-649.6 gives 0.00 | 11.5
